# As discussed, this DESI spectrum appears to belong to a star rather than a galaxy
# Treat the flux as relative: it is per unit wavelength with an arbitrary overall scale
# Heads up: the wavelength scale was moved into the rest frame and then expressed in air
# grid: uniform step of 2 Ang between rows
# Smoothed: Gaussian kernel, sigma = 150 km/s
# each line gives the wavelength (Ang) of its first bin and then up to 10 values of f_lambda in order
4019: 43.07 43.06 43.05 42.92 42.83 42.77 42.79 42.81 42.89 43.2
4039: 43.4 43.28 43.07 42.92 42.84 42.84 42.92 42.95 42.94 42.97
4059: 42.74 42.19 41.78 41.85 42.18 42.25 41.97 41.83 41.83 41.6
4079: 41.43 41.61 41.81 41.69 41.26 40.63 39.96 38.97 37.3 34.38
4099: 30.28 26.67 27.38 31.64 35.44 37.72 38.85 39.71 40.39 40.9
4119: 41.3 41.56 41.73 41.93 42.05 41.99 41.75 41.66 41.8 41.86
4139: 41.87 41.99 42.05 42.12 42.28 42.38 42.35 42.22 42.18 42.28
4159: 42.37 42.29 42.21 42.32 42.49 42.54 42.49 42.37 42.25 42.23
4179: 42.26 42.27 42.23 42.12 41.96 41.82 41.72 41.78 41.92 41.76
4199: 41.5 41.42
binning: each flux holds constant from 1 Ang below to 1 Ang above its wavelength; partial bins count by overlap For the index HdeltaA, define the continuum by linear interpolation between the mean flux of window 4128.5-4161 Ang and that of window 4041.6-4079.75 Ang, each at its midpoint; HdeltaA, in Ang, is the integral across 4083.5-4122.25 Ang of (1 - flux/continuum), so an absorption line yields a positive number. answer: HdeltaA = 4.6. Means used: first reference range 42.4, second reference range 42.1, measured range 37.2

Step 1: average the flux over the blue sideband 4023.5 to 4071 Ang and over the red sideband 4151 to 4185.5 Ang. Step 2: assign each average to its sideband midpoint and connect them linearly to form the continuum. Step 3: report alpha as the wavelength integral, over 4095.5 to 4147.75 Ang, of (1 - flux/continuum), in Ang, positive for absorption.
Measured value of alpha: 4.43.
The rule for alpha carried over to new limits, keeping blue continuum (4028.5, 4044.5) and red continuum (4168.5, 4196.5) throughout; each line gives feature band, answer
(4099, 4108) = 2.60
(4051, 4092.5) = 0.92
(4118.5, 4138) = 0.32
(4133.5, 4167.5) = 0.13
